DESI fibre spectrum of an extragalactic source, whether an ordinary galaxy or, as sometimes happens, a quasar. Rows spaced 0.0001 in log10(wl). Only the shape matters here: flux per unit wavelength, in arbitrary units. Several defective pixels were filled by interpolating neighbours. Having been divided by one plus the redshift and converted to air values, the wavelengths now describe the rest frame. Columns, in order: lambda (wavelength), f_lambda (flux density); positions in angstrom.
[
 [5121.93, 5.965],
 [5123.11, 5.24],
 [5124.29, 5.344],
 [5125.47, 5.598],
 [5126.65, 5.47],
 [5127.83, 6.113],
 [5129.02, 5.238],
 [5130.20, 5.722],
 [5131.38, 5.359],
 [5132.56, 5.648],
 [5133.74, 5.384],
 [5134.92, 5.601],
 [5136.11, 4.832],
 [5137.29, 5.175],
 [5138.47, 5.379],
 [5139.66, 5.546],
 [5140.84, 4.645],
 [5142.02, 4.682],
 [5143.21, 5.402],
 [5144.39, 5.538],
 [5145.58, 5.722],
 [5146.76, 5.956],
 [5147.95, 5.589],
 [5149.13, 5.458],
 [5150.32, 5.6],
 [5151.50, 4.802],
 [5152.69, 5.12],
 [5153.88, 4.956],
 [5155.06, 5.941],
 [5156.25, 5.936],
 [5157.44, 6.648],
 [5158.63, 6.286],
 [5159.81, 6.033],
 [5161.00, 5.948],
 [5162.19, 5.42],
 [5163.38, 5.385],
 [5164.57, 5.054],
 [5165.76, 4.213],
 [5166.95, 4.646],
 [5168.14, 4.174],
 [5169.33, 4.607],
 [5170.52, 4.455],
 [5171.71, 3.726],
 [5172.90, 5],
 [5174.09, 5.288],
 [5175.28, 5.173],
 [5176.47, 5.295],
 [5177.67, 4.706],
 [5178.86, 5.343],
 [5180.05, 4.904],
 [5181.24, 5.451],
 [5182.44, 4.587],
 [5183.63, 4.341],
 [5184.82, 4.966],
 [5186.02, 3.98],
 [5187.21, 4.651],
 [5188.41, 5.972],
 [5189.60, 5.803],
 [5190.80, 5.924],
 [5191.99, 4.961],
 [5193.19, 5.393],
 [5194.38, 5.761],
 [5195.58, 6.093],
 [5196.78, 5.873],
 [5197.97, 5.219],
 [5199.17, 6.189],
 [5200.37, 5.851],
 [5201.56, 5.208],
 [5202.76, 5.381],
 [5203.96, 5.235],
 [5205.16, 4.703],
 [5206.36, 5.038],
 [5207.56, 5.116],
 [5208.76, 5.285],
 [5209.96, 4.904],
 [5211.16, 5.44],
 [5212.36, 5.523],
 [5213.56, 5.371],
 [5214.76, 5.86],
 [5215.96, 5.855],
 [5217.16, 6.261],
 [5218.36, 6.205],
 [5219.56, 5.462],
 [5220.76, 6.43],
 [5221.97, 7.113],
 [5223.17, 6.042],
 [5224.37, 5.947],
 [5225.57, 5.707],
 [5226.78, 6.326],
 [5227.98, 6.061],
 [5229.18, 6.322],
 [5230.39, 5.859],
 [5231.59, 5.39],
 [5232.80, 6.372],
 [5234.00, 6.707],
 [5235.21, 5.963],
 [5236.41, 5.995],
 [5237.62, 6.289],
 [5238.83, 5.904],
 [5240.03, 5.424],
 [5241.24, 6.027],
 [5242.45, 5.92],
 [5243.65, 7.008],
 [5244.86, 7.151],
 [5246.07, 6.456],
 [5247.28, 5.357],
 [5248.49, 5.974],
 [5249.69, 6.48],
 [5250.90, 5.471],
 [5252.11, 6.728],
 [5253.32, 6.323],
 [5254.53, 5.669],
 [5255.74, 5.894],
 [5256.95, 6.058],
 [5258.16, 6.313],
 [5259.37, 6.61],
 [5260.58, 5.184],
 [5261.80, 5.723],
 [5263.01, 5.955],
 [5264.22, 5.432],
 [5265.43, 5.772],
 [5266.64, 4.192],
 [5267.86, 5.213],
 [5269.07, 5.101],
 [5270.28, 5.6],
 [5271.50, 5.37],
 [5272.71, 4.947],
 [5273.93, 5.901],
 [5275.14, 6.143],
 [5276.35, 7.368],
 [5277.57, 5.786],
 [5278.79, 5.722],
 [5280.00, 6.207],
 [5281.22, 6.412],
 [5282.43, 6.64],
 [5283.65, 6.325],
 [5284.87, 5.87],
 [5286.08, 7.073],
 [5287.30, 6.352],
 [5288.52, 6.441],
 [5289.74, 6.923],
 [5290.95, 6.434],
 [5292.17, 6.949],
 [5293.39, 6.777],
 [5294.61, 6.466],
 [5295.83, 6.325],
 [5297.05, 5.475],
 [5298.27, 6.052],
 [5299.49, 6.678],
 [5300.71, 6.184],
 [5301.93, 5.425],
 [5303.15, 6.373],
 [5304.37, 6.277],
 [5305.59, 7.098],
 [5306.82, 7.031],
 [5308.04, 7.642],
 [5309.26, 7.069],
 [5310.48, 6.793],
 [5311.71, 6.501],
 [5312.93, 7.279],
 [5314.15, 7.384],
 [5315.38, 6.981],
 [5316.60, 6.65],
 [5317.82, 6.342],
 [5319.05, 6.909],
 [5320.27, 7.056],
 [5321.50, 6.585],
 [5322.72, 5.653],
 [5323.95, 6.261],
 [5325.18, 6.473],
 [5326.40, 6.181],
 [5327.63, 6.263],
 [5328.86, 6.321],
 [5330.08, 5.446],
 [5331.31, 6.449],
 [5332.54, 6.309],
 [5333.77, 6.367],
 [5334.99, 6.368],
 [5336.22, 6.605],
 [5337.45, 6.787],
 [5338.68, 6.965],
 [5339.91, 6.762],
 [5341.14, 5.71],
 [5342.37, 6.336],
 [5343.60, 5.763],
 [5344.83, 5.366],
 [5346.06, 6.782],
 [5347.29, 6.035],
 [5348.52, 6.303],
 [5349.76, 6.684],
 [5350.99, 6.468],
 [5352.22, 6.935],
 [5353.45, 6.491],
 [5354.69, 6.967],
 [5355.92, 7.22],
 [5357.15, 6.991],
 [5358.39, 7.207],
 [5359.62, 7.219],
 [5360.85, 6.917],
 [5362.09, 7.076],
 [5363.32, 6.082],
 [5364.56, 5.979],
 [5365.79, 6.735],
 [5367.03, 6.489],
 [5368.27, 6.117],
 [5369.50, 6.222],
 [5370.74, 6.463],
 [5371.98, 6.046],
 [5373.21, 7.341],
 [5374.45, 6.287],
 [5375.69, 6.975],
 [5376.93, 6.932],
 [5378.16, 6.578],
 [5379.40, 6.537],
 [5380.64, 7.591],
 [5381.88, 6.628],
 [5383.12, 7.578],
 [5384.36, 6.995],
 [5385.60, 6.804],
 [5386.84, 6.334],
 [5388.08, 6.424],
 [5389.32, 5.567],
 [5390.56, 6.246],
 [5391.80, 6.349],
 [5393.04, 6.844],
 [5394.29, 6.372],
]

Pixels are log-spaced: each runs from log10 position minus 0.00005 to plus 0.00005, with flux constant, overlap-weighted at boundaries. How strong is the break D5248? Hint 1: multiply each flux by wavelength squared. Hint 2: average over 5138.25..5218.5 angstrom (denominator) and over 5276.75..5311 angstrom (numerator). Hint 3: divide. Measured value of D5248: 1.27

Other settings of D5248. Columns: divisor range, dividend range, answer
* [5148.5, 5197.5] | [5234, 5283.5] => 1.18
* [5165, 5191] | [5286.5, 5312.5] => 1.41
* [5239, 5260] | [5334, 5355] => 1.08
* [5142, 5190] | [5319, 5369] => 1.33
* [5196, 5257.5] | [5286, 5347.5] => 1.14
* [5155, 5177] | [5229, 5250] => 1.21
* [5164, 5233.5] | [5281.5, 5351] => 1.26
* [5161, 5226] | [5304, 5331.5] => 1.31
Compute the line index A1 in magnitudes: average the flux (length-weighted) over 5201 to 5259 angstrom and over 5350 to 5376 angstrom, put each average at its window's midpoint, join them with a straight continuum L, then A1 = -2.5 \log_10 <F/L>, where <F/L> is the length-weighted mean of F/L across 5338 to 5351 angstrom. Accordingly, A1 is 0.049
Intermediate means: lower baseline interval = 5.91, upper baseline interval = 6.67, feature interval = 6.28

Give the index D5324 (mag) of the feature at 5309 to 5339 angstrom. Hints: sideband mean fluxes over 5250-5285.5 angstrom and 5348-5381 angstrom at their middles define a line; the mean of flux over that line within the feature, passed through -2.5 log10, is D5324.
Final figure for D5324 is -0.03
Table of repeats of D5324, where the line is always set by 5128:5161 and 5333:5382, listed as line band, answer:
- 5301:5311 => -0.06 mag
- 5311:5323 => -0.06 mag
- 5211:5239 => -0.02 mag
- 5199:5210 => 0.10 mag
